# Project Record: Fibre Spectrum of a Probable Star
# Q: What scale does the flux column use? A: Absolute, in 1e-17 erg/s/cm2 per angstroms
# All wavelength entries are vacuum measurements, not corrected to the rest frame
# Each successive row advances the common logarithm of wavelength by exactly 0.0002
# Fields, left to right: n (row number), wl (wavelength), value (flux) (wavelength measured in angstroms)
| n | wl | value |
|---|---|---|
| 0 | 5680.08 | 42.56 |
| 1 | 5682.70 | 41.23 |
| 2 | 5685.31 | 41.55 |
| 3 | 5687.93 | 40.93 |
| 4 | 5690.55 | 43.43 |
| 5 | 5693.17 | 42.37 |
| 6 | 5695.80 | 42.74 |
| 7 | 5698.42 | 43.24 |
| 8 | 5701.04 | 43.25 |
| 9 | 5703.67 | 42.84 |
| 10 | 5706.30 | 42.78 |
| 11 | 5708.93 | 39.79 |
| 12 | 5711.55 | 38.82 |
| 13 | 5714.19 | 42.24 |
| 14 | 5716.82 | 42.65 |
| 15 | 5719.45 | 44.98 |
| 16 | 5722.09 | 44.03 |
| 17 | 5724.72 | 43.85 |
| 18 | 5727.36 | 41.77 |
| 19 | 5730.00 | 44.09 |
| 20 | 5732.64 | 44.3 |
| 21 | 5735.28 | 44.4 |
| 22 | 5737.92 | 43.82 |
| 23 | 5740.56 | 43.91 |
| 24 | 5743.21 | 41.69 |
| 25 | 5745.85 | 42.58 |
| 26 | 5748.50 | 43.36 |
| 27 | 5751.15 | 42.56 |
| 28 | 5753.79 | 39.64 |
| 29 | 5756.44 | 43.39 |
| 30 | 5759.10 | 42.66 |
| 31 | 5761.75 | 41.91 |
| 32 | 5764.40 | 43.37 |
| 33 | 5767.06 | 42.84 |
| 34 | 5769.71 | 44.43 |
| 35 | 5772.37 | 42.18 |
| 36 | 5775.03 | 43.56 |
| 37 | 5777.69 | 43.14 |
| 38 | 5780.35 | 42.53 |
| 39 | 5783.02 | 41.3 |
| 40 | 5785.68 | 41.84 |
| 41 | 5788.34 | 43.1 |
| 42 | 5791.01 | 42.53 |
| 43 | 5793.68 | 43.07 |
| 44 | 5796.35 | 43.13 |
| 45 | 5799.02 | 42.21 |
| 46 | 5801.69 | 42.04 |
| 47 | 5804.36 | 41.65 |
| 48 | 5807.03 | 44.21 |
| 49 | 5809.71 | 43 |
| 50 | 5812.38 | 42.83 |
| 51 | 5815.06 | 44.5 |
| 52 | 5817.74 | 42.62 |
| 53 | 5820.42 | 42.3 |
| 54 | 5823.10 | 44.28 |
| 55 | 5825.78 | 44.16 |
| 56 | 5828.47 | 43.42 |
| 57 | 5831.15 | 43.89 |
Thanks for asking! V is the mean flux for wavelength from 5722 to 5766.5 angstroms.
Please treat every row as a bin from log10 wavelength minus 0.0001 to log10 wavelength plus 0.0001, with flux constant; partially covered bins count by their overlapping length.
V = 43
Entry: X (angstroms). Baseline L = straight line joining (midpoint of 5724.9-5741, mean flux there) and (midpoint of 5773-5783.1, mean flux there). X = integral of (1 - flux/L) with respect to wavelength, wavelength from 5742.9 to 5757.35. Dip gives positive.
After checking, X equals 0.4 angstroms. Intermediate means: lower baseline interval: 43.7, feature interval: 42.2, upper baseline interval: 42.7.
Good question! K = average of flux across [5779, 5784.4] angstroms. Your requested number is 41.9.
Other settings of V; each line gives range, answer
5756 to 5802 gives 42.7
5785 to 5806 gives 42.5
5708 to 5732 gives 42.6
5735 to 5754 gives 42.9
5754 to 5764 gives 42.4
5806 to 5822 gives 43.2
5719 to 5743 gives 43.8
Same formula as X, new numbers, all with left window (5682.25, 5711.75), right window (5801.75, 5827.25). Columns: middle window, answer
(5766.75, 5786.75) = 0.1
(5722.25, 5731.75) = -0.2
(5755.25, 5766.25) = 0.0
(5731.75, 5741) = -0.4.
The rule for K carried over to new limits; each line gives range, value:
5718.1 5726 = 44.3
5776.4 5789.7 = 42.4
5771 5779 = 42.9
